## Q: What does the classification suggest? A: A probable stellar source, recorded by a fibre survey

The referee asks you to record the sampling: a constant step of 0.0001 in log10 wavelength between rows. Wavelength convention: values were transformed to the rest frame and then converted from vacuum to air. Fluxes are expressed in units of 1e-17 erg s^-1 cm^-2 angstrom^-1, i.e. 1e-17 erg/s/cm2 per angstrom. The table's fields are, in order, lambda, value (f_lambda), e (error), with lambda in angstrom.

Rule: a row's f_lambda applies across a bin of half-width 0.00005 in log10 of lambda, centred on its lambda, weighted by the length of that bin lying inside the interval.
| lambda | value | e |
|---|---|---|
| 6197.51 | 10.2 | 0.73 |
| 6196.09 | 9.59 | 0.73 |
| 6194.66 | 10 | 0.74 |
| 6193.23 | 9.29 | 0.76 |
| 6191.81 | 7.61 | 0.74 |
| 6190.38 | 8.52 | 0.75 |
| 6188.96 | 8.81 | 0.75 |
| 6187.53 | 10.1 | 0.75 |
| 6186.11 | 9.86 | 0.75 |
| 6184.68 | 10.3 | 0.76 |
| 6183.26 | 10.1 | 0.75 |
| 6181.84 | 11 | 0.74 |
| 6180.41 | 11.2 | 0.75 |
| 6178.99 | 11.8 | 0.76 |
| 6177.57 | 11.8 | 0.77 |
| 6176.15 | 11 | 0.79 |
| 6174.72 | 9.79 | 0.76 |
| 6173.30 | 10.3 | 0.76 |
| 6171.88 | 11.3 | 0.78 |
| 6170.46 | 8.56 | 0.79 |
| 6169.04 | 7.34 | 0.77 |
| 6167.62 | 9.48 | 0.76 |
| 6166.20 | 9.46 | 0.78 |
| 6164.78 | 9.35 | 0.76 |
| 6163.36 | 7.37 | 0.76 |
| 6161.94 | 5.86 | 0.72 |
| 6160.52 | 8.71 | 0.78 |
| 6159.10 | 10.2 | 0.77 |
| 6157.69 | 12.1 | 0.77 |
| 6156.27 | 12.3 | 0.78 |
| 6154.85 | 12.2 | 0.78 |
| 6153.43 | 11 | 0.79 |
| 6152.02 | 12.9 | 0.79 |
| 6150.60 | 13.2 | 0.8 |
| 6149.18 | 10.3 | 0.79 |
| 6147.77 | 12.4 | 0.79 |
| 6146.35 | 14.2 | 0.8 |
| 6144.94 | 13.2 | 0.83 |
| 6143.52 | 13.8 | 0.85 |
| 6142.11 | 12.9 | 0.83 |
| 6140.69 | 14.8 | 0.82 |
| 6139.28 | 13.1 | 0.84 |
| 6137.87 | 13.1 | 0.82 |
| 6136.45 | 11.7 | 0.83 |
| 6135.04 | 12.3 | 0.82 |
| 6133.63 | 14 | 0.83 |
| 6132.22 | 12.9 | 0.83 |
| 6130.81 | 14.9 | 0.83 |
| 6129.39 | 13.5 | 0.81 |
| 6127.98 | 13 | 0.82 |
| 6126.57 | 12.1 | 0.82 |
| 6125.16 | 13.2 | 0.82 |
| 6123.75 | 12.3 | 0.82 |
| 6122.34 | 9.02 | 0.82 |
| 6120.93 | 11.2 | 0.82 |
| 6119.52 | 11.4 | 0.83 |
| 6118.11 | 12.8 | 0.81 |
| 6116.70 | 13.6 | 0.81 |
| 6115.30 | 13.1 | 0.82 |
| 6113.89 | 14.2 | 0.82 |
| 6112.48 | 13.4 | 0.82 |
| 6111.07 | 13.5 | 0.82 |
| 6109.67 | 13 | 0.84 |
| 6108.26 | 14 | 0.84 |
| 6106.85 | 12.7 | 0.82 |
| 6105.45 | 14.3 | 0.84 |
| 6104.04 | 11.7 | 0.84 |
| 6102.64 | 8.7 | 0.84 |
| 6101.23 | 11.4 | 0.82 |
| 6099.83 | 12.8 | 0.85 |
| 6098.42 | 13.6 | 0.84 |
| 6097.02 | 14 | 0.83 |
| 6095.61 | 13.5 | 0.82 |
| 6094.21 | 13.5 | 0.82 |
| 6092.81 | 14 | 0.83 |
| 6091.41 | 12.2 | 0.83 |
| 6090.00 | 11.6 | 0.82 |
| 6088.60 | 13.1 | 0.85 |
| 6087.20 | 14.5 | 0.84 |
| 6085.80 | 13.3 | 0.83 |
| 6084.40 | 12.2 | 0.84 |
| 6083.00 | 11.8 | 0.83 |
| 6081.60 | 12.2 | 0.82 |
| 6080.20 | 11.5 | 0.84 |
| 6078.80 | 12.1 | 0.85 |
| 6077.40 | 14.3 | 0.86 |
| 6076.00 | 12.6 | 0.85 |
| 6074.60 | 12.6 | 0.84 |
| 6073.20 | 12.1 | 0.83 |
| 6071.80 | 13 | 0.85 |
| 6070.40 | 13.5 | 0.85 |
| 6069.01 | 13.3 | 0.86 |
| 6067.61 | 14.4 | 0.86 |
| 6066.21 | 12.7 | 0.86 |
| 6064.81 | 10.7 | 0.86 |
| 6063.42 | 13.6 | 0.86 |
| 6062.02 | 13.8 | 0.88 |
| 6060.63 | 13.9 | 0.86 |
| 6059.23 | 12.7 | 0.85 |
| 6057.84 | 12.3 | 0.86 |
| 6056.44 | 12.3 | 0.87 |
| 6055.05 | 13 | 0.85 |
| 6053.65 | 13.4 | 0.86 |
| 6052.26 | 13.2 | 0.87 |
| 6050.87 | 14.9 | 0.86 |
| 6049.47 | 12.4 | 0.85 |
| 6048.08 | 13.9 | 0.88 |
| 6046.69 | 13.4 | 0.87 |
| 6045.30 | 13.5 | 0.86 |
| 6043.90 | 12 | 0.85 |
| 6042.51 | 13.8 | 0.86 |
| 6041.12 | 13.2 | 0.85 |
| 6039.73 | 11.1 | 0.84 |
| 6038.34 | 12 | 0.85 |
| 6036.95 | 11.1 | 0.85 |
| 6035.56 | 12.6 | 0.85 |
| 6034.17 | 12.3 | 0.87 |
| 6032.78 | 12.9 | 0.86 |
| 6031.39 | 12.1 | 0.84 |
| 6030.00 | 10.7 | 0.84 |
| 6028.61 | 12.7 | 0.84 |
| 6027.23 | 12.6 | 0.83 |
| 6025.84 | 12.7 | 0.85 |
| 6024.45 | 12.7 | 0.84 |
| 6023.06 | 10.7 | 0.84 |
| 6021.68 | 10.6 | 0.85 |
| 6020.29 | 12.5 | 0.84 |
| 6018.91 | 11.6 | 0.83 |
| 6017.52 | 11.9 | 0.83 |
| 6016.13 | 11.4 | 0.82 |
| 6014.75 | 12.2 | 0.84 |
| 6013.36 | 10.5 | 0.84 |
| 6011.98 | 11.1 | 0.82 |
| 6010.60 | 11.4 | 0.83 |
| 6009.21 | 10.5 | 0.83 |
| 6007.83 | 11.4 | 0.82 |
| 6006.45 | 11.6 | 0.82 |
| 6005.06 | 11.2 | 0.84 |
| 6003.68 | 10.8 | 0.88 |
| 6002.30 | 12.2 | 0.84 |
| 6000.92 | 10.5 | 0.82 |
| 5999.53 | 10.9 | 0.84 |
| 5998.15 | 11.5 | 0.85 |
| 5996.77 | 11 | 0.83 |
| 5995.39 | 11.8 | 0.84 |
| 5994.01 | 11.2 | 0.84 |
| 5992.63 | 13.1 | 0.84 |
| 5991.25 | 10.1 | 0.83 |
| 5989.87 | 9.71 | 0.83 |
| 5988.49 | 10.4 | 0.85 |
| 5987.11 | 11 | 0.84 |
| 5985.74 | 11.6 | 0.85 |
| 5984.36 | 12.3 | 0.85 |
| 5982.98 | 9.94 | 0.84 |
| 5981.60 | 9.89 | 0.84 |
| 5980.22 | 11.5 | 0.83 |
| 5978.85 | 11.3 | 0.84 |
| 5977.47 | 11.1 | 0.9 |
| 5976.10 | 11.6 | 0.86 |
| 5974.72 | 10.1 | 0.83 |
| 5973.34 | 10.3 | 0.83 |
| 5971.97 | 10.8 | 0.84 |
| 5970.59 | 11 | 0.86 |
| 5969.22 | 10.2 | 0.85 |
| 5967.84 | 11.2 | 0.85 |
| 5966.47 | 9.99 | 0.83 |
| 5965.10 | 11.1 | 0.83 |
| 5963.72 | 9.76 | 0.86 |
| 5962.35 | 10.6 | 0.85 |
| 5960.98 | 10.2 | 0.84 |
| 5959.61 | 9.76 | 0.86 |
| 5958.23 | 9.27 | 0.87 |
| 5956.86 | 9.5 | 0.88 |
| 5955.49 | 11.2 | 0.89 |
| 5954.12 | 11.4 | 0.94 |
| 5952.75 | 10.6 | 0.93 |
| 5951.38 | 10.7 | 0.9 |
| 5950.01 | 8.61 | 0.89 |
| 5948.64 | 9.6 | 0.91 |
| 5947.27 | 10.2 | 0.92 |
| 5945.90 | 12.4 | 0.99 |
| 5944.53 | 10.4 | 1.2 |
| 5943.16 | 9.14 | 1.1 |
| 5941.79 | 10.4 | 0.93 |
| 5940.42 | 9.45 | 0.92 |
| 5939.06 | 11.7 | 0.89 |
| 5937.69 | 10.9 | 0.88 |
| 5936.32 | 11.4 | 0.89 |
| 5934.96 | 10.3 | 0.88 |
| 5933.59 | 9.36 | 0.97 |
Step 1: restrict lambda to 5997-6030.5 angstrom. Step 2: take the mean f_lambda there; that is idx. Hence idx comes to 11.5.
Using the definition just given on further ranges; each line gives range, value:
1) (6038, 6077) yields 13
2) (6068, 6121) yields 12.8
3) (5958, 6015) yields 10.9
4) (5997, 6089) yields 12.3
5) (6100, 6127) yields 12.4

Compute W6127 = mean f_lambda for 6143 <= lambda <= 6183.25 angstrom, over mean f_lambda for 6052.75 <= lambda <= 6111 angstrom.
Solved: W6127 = 0.84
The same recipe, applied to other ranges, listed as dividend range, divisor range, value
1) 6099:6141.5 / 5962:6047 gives 1.11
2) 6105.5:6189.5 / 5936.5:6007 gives 1.09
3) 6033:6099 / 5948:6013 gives 1.20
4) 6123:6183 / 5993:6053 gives 0.97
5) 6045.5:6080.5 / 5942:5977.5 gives 1.25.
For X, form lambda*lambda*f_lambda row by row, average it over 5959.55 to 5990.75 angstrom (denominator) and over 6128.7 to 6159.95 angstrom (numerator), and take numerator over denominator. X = 1.3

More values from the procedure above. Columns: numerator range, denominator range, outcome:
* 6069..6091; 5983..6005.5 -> 1.17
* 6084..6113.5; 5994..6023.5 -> 1.18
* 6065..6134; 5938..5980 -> 1.28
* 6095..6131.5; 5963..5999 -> 1.22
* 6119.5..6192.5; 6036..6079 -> 0.89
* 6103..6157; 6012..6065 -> 1.06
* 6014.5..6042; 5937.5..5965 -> 1.20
